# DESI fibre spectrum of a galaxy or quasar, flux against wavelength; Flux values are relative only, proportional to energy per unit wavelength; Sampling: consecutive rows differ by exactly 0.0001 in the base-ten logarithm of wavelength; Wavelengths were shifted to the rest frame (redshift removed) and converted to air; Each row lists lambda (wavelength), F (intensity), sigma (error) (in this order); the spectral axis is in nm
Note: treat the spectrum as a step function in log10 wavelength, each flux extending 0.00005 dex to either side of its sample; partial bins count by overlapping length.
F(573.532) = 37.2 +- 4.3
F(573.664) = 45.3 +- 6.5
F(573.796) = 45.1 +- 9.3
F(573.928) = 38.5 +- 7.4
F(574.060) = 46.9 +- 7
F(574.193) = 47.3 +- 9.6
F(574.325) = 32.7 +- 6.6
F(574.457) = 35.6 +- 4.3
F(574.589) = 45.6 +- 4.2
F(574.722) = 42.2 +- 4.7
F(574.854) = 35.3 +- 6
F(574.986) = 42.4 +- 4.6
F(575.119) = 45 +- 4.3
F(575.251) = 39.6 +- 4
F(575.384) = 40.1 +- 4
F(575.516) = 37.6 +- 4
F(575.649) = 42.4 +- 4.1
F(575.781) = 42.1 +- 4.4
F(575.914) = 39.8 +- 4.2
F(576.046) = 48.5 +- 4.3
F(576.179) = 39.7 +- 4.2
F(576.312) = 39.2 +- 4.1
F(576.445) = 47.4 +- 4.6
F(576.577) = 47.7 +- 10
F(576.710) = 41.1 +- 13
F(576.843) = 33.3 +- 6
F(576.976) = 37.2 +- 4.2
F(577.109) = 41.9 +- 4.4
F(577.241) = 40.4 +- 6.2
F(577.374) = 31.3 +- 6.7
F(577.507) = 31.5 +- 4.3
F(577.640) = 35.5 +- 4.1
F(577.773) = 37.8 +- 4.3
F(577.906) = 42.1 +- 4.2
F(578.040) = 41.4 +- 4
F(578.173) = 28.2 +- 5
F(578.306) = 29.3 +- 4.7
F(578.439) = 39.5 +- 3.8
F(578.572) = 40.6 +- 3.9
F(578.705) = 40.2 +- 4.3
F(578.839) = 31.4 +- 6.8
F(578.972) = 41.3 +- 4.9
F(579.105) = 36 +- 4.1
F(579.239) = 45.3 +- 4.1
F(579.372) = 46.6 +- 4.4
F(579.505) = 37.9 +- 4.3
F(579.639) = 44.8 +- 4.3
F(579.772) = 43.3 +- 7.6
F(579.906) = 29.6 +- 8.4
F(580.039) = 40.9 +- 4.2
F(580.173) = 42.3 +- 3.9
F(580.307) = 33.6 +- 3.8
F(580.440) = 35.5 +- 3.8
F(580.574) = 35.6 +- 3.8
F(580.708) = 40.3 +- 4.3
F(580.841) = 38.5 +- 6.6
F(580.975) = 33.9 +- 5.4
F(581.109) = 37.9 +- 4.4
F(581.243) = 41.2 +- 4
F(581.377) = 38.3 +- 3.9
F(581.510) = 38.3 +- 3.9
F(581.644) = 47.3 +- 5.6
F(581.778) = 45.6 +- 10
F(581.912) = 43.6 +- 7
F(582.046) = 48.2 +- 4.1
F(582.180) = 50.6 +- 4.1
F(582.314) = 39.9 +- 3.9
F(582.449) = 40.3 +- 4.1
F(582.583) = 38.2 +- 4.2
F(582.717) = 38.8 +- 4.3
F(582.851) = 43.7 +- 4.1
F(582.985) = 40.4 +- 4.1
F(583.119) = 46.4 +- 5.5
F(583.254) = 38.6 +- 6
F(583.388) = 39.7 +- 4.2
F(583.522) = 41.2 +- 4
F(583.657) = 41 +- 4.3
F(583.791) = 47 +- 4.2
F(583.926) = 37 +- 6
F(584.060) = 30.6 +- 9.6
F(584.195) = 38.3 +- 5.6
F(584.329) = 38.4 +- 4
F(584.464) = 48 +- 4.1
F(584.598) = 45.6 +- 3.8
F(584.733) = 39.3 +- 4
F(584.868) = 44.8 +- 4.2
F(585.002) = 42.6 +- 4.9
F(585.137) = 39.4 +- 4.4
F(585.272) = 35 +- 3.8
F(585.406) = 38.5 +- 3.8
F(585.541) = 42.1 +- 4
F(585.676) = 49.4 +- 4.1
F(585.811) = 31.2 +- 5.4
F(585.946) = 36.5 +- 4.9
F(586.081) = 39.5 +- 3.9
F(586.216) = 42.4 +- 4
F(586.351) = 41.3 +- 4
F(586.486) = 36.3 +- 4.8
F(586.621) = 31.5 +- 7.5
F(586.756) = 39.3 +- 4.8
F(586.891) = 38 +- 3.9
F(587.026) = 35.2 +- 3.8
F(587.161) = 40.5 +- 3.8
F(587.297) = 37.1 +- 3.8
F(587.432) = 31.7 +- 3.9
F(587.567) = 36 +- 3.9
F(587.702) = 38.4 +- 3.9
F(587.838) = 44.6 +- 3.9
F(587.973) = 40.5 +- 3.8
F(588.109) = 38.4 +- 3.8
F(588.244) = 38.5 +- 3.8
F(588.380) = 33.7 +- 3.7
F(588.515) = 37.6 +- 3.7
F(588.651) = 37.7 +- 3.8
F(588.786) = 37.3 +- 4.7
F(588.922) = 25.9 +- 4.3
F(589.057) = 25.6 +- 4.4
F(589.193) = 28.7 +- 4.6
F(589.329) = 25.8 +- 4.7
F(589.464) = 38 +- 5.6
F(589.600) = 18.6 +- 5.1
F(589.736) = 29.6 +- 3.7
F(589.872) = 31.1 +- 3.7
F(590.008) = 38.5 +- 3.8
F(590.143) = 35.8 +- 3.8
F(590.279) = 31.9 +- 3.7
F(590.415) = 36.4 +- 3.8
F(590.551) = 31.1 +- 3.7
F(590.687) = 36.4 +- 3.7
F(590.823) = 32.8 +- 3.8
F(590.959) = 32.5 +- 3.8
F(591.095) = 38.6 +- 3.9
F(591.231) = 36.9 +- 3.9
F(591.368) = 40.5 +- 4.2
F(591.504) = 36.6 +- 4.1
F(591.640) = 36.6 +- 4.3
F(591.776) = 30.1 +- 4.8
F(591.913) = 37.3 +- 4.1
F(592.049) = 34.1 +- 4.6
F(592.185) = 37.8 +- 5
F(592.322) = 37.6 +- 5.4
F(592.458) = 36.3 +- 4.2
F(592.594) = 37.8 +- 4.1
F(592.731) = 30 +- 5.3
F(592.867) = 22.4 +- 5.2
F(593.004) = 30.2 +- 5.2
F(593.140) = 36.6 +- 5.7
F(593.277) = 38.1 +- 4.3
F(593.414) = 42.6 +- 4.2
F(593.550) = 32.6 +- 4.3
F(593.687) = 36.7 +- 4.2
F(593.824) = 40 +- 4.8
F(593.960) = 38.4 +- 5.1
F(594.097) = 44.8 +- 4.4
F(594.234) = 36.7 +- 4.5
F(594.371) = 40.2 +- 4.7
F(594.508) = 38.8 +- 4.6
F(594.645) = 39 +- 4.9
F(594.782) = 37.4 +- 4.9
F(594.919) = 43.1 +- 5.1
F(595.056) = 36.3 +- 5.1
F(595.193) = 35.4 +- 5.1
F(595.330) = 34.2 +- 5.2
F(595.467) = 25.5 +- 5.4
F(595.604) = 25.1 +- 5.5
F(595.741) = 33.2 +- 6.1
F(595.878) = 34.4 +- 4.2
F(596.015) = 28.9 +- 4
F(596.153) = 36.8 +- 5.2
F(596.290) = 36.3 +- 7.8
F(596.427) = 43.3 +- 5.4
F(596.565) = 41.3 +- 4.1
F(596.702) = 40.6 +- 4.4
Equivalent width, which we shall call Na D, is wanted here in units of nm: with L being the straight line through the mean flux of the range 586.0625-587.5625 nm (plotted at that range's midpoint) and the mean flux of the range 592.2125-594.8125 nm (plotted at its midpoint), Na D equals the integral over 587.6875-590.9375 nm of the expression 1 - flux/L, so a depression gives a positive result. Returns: 0.29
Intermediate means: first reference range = 37.4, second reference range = 36.6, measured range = 33.8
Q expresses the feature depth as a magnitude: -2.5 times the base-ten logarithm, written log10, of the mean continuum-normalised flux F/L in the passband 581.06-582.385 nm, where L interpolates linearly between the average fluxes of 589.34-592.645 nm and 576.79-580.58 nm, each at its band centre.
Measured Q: -0.17 mag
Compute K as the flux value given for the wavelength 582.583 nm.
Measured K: 38.2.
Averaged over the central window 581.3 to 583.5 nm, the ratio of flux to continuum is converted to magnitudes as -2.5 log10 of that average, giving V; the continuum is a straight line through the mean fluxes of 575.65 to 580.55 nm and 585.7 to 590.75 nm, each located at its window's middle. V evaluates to -0.14 mag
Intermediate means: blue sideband 39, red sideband 35.2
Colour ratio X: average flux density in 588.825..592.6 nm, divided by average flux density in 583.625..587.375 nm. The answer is 0.85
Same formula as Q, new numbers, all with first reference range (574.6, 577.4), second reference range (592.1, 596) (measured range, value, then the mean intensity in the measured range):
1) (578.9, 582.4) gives -0.03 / 40.6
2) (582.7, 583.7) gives -0.07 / 41.4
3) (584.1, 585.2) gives -0.09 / 41.8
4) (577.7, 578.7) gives 0.09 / 37.2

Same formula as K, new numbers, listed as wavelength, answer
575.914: 39.8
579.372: 46.6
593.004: 30.2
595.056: 36.3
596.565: 41.3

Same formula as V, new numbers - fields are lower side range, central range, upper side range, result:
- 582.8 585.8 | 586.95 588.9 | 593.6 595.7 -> 0.06 mag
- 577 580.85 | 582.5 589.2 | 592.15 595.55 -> -0.04 mag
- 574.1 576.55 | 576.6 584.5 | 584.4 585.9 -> 0.05 mag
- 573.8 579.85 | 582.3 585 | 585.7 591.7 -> -0.10 mag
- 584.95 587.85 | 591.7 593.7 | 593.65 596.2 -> 0.06 mag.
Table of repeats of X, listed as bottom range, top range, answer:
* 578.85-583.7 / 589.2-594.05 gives 0.85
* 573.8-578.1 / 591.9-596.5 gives 0.89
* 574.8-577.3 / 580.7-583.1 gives 1.01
